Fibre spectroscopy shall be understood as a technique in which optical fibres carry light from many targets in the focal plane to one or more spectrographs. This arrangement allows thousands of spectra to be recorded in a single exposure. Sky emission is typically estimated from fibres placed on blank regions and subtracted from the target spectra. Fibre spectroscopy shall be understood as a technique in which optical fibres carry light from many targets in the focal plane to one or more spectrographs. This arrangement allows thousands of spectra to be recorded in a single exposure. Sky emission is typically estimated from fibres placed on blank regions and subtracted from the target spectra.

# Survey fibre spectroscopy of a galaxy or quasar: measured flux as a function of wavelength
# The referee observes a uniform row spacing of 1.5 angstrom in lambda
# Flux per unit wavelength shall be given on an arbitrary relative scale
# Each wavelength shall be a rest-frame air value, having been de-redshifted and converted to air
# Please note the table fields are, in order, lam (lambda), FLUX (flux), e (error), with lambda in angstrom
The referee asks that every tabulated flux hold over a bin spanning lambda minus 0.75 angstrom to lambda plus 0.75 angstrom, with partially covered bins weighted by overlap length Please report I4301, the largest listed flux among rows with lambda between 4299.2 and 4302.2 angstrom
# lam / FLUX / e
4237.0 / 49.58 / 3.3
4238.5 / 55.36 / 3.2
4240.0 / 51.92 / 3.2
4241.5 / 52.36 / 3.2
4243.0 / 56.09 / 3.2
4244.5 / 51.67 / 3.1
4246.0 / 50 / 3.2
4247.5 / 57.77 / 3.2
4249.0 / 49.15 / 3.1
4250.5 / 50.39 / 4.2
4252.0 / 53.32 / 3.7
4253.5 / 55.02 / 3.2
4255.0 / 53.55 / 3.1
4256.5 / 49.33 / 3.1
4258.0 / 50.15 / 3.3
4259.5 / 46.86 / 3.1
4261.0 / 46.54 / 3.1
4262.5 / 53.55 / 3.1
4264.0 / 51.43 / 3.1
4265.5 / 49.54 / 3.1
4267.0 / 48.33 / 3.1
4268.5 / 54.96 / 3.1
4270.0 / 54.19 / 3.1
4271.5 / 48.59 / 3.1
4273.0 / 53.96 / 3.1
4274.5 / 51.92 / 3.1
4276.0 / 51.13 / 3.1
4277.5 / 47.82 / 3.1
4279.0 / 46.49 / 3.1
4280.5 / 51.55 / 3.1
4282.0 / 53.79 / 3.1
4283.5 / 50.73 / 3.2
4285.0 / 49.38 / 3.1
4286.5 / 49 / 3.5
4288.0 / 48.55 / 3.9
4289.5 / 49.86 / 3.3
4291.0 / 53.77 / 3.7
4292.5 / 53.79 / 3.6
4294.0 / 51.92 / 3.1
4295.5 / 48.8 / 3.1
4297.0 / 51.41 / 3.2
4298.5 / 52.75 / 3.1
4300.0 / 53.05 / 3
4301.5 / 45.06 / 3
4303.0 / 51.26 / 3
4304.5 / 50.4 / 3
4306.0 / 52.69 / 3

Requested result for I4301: 53.05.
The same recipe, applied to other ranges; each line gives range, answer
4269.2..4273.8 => 54.19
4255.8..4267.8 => 53.55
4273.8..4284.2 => 53.79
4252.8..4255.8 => 55.02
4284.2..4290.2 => 49.86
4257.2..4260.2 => 50.15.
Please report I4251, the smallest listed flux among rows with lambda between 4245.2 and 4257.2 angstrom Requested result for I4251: 49.15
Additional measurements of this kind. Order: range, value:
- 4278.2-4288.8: 46.49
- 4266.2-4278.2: 47.82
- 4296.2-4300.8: 51.41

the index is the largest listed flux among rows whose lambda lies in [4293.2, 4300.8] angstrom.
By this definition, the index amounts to 53.05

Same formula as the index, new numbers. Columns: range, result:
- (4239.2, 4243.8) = 56.09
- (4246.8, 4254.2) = 57.77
